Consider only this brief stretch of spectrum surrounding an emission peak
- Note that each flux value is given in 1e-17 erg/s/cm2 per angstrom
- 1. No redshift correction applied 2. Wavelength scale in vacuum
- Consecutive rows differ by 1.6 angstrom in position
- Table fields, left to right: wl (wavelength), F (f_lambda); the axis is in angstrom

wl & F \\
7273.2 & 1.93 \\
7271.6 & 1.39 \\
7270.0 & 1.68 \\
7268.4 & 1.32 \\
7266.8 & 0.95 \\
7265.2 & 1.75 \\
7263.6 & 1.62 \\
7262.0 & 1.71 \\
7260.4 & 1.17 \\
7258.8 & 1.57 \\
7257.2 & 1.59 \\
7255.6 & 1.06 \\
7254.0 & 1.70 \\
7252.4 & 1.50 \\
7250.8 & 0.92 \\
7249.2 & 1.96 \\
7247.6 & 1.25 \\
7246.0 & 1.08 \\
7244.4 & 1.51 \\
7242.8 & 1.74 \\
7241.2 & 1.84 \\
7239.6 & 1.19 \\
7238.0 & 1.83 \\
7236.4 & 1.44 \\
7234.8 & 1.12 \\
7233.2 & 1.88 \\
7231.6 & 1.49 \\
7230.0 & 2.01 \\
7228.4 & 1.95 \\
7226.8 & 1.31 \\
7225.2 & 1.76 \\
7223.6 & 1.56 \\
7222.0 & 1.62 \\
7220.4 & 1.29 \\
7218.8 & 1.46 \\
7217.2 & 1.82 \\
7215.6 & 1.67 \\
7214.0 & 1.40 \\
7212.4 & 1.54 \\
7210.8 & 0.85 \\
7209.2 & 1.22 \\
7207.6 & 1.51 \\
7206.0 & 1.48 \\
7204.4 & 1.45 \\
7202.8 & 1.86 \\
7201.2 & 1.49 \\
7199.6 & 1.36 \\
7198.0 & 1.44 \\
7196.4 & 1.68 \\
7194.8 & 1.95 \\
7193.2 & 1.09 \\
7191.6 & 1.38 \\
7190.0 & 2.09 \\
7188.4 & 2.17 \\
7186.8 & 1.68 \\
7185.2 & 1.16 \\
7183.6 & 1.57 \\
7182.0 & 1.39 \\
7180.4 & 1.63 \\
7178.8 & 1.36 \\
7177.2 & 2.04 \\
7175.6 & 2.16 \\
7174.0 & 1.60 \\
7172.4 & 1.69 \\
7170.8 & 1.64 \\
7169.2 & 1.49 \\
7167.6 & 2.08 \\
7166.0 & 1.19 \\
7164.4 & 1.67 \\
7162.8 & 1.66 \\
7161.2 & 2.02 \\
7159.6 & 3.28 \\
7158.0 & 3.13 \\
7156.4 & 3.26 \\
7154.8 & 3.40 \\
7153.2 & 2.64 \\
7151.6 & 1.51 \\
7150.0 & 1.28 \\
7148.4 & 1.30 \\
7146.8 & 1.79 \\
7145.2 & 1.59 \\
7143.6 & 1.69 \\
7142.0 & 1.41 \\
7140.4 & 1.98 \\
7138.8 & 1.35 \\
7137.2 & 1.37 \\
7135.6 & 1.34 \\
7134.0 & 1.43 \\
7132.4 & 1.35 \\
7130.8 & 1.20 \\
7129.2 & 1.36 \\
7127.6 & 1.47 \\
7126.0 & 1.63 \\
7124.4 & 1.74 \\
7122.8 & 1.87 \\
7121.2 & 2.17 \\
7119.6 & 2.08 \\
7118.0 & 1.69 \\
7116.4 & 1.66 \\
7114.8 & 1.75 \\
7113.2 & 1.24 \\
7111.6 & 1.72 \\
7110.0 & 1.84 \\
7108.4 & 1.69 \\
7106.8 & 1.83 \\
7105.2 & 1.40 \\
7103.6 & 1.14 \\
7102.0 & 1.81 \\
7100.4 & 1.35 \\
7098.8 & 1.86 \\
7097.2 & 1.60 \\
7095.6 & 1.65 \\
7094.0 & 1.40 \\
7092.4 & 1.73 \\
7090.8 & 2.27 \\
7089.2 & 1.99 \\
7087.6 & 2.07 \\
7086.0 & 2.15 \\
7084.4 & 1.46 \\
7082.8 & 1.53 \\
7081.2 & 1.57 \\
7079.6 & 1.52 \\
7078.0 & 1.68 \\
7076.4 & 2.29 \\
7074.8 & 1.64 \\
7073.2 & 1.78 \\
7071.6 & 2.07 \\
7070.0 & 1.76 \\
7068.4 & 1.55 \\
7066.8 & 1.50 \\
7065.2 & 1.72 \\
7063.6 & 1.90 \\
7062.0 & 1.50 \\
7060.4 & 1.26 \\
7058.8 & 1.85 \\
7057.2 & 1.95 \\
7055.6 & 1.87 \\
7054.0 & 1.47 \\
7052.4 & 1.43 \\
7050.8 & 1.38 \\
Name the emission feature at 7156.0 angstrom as [O III]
